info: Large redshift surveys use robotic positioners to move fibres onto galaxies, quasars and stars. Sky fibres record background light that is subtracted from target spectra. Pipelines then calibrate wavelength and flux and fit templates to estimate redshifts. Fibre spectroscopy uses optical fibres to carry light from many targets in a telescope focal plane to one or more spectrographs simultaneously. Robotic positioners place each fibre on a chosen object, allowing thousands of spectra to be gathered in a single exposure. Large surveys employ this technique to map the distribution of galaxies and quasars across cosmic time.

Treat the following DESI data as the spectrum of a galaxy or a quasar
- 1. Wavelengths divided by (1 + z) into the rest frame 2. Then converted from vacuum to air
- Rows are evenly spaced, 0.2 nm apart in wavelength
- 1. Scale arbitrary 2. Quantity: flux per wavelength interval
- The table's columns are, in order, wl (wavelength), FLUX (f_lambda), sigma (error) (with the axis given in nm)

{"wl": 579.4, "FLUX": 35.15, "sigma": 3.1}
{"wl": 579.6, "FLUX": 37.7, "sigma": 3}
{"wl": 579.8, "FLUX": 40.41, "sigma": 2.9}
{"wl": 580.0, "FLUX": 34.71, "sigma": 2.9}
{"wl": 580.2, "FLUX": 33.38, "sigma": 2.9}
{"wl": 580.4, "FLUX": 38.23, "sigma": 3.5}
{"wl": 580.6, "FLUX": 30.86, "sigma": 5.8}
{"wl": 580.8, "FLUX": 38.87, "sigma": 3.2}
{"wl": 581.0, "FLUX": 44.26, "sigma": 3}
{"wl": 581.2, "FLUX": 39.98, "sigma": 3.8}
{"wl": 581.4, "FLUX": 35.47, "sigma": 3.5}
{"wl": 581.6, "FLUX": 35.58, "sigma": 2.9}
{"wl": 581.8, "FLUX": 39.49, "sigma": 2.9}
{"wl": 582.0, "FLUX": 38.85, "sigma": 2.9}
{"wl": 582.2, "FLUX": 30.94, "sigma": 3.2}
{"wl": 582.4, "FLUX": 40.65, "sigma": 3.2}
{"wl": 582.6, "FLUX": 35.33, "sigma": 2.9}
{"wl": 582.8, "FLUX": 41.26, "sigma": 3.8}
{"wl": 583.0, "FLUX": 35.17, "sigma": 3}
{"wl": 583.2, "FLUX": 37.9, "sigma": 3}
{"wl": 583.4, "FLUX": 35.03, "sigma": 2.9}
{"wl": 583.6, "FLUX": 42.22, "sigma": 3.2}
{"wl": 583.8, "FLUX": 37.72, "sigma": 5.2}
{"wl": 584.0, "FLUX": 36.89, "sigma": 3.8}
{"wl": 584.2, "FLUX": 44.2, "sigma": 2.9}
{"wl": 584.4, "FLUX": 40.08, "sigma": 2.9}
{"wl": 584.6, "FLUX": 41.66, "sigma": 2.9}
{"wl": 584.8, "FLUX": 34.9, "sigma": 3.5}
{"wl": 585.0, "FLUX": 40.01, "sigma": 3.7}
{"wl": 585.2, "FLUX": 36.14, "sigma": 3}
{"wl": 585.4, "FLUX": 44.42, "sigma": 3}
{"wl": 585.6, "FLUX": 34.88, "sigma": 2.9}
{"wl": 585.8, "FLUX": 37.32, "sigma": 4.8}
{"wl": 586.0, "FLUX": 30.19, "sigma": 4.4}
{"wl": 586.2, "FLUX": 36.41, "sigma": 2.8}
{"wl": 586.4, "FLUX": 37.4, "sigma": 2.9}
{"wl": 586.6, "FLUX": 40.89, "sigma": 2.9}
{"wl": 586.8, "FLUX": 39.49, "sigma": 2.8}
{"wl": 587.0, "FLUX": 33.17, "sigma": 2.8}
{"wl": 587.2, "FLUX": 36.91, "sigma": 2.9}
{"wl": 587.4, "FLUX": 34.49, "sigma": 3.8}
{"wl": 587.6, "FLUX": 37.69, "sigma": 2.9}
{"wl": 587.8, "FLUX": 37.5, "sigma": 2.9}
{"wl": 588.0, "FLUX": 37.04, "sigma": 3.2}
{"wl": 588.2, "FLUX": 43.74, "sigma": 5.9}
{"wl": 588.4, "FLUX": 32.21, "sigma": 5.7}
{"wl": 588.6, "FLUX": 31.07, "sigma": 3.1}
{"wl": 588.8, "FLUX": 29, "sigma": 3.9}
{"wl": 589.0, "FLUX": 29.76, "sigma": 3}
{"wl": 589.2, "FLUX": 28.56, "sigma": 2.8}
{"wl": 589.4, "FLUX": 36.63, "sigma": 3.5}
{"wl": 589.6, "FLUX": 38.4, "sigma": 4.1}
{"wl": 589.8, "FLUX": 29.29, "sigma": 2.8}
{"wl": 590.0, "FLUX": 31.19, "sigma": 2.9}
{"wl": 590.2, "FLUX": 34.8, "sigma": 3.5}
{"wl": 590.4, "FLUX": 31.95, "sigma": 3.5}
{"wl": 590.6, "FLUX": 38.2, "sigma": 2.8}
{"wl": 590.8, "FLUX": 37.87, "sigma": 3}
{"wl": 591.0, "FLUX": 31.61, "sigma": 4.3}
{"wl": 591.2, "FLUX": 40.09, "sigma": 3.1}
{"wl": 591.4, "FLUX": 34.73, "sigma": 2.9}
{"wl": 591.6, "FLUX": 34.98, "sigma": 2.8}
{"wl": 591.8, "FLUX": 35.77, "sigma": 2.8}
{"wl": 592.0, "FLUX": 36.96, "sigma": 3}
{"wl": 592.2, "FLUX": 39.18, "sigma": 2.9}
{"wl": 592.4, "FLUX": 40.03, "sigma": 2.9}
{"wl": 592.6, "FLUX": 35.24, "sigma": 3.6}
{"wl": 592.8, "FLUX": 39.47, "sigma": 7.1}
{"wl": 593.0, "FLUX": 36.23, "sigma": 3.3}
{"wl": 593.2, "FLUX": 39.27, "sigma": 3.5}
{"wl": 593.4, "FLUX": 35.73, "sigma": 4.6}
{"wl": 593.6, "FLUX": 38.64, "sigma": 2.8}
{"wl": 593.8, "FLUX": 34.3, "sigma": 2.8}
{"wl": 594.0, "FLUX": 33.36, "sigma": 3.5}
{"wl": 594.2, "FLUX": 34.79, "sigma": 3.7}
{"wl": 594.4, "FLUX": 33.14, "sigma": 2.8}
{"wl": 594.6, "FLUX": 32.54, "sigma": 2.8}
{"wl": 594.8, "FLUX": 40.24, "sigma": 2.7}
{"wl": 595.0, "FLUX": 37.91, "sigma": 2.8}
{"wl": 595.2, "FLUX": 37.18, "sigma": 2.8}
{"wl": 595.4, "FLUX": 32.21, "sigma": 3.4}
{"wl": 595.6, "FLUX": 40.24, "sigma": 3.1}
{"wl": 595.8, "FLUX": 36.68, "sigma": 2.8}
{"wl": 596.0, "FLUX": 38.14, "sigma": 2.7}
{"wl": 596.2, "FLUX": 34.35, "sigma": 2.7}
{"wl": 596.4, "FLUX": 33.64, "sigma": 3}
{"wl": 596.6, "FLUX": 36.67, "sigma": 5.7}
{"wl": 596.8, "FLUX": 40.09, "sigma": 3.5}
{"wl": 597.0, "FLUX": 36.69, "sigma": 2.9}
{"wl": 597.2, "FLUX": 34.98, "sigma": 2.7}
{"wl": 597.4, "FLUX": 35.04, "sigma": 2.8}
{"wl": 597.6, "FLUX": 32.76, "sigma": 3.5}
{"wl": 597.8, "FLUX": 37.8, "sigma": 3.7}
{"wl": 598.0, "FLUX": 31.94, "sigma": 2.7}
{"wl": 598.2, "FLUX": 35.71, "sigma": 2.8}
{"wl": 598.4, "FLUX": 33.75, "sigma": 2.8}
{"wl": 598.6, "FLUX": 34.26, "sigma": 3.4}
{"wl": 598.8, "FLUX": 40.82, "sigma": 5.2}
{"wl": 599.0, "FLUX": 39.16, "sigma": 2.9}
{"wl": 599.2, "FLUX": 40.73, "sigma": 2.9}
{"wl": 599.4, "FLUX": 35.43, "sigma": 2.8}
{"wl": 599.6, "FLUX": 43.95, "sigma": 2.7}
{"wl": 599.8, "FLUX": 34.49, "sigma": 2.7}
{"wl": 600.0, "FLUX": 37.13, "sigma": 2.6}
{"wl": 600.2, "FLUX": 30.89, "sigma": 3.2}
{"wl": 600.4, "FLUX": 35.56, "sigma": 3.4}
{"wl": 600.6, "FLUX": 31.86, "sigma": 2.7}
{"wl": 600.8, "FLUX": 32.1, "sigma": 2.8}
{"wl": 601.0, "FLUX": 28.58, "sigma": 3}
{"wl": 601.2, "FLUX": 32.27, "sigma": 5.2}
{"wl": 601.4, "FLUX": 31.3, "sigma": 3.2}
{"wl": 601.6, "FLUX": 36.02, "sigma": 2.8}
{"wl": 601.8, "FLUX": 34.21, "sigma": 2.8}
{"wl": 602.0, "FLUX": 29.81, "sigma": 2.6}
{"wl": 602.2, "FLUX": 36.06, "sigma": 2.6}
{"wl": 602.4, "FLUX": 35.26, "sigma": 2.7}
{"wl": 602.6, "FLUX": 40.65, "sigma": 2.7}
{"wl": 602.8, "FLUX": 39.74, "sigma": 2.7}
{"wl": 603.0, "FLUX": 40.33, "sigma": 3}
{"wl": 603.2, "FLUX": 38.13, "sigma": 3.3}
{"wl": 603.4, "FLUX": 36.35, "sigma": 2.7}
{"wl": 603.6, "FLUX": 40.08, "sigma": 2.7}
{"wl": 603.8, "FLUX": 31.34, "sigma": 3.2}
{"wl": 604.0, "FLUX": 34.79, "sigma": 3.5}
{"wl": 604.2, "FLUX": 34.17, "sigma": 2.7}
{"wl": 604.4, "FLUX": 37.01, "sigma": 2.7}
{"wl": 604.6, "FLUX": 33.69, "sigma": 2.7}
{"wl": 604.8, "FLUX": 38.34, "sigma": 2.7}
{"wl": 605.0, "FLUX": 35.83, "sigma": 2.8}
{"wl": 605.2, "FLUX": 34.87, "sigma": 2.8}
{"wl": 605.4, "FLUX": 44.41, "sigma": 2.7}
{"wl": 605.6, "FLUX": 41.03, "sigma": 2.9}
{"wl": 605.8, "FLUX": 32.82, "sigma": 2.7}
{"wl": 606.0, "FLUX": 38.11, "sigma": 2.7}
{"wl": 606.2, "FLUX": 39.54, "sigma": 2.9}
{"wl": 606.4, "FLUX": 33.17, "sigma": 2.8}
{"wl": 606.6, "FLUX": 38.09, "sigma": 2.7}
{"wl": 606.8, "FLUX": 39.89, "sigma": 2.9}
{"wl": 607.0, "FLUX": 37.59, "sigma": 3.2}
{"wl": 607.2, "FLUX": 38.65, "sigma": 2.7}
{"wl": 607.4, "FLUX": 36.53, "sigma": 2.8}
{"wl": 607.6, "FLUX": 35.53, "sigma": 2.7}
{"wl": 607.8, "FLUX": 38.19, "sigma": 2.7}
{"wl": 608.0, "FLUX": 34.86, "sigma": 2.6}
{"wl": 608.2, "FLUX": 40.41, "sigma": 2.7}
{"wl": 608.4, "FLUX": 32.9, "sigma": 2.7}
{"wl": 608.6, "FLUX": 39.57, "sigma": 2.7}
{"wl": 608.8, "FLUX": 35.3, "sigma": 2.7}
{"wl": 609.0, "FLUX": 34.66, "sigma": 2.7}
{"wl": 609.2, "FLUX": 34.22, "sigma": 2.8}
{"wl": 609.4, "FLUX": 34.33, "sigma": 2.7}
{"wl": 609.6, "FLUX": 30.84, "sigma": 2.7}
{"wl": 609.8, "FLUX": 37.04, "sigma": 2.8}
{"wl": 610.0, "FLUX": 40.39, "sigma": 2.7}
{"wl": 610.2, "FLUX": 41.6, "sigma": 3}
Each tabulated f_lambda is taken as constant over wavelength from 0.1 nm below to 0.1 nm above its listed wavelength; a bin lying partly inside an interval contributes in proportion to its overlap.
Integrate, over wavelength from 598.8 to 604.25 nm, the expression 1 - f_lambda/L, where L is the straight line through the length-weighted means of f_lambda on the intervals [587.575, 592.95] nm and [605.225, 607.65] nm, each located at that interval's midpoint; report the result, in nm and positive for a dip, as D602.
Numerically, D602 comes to 0.21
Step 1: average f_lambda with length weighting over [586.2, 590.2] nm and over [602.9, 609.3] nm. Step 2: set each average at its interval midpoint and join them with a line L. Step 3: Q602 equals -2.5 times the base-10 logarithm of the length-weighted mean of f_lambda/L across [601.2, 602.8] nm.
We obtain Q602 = 0.05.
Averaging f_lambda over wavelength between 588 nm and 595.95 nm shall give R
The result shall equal 35.5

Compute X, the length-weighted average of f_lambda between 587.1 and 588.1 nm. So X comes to 36.7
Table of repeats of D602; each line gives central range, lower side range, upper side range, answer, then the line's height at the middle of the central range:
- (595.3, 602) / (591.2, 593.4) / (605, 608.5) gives 0.35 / 37.3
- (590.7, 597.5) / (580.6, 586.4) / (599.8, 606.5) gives 0.05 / 36.7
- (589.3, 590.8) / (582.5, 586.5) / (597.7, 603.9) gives 0.10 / 37.2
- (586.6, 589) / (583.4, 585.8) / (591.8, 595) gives 0.16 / 38.2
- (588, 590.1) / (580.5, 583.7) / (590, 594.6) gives 0.19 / 36.5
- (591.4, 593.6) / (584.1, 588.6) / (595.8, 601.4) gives -0.04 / 36.5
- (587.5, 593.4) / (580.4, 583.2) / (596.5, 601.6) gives 0.15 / 36.4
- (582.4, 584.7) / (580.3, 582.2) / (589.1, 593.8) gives -0.11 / 37.2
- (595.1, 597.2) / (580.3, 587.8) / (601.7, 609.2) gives 0.04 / 37.2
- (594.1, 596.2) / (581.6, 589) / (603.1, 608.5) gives 0.05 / 37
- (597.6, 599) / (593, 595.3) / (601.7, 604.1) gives 0.02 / 36.2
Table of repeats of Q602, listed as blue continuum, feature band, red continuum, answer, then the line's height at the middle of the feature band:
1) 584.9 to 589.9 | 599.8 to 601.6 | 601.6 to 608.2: 0.12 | 36.6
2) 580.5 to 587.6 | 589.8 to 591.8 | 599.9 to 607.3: 0.07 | 37.1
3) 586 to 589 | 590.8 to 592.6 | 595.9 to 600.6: -0.02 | 35.9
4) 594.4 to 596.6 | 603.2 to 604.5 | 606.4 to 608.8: 0.03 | 36.9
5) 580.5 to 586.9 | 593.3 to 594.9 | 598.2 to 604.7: 0.04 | 36.6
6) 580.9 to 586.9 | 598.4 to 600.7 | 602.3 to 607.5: 0.03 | 37.5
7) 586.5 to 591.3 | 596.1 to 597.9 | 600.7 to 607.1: 0.00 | 35.6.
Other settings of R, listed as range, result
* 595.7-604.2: 35.7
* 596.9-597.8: 35.2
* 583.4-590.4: 36.3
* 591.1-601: 36.2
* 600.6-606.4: 35.8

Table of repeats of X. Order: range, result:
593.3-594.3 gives 35.4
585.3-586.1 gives 36.7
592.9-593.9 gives 36.8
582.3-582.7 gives 38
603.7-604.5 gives 34.3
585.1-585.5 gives 40.3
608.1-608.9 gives 37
